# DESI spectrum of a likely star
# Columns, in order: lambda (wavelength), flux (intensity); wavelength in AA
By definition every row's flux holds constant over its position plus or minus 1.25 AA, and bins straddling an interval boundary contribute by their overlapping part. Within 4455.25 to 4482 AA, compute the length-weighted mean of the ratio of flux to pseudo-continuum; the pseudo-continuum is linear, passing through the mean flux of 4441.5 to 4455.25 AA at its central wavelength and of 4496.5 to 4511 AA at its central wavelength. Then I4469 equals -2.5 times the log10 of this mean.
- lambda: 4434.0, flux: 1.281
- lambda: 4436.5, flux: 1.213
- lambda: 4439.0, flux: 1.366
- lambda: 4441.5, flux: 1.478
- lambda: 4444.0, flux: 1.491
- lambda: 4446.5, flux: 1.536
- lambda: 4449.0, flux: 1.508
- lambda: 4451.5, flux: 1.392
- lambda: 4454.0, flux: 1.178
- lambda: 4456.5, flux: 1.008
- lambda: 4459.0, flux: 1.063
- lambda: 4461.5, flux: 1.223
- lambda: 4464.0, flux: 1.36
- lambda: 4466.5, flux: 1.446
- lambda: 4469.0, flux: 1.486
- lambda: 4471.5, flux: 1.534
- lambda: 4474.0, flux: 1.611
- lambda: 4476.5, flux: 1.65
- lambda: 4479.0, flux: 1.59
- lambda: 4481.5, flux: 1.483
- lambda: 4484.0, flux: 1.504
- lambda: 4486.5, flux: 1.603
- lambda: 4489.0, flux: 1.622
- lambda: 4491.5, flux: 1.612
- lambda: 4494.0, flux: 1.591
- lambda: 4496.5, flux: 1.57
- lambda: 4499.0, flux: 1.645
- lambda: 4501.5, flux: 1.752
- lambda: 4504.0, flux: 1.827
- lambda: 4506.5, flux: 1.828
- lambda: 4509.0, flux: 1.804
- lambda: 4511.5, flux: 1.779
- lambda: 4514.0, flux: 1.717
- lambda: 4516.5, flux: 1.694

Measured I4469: 0.11 mag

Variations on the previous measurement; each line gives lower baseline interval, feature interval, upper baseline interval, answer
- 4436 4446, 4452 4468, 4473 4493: 0.213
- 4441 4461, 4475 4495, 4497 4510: 0.015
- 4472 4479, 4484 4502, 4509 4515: 0.046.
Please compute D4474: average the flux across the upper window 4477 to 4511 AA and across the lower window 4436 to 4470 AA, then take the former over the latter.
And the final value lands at 1.23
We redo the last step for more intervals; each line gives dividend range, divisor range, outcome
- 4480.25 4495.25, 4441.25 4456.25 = 1.12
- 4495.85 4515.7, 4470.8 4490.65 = 1.11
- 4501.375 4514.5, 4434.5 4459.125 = 1.34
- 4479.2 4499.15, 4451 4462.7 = 1.36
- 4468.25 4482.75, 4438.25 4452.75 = 1.07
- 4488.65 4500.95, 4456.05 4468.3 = 1.30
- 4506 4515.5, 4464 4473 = 1.20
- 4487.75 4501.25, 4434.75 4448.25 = 1.14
